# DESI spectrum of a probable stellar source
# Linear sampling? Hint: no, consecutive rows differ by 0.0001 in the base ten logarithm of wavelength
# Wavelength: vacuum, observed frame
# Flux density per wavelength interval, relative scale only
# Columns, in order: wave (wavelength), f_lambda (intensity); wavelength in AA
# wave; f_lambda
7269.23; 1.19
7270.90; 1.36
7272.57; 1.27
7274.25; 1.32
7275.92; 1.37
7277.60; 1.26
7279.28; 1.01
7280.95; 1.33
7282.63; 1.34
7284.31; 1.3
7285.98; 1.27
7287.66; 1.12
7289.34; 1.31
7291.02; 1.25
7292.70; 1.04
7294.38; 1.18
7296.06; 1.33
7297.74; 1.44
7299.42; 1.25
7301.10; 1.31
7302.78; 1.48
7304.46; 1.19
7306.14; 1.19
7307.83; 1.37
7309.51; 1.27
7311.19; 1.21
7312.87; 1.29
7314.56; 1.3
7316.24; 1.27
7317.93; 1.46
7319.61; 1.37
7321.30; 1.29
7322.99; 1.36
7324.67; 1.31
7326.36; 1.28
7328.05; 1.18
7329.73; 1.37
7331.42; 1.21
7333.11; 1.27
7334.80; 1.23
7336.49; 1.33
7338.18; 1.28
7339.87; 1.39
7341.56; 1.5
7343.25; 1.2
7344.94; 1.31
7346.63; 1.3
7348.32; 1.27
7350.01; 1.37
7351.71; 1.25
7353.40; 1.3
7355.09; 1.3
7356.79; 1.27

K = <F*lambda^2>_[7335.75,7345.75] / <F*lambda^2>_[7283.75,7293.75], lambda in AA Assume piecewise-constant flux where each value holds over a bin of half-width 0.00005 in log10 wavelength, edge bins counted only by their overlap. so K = 1.12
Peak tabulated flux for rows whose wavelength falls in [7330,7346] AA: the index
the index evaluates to 1.5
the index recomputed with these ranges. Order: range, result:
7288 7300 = 1.44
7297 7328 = 1.48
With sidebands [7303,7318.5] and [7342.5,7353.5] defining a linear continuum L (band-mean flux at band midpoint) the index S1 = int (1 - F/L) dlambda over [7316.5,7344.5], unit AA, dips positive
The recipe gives -0.58 AA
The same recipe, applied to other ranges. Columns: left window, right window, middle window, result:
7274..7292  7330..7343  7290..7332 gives -0.07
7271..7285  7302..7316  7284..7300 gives 0.44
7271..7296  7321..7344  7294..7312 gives -0.39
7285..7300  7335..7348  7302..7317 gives -0.16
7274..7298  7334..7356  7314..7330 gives -0.38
